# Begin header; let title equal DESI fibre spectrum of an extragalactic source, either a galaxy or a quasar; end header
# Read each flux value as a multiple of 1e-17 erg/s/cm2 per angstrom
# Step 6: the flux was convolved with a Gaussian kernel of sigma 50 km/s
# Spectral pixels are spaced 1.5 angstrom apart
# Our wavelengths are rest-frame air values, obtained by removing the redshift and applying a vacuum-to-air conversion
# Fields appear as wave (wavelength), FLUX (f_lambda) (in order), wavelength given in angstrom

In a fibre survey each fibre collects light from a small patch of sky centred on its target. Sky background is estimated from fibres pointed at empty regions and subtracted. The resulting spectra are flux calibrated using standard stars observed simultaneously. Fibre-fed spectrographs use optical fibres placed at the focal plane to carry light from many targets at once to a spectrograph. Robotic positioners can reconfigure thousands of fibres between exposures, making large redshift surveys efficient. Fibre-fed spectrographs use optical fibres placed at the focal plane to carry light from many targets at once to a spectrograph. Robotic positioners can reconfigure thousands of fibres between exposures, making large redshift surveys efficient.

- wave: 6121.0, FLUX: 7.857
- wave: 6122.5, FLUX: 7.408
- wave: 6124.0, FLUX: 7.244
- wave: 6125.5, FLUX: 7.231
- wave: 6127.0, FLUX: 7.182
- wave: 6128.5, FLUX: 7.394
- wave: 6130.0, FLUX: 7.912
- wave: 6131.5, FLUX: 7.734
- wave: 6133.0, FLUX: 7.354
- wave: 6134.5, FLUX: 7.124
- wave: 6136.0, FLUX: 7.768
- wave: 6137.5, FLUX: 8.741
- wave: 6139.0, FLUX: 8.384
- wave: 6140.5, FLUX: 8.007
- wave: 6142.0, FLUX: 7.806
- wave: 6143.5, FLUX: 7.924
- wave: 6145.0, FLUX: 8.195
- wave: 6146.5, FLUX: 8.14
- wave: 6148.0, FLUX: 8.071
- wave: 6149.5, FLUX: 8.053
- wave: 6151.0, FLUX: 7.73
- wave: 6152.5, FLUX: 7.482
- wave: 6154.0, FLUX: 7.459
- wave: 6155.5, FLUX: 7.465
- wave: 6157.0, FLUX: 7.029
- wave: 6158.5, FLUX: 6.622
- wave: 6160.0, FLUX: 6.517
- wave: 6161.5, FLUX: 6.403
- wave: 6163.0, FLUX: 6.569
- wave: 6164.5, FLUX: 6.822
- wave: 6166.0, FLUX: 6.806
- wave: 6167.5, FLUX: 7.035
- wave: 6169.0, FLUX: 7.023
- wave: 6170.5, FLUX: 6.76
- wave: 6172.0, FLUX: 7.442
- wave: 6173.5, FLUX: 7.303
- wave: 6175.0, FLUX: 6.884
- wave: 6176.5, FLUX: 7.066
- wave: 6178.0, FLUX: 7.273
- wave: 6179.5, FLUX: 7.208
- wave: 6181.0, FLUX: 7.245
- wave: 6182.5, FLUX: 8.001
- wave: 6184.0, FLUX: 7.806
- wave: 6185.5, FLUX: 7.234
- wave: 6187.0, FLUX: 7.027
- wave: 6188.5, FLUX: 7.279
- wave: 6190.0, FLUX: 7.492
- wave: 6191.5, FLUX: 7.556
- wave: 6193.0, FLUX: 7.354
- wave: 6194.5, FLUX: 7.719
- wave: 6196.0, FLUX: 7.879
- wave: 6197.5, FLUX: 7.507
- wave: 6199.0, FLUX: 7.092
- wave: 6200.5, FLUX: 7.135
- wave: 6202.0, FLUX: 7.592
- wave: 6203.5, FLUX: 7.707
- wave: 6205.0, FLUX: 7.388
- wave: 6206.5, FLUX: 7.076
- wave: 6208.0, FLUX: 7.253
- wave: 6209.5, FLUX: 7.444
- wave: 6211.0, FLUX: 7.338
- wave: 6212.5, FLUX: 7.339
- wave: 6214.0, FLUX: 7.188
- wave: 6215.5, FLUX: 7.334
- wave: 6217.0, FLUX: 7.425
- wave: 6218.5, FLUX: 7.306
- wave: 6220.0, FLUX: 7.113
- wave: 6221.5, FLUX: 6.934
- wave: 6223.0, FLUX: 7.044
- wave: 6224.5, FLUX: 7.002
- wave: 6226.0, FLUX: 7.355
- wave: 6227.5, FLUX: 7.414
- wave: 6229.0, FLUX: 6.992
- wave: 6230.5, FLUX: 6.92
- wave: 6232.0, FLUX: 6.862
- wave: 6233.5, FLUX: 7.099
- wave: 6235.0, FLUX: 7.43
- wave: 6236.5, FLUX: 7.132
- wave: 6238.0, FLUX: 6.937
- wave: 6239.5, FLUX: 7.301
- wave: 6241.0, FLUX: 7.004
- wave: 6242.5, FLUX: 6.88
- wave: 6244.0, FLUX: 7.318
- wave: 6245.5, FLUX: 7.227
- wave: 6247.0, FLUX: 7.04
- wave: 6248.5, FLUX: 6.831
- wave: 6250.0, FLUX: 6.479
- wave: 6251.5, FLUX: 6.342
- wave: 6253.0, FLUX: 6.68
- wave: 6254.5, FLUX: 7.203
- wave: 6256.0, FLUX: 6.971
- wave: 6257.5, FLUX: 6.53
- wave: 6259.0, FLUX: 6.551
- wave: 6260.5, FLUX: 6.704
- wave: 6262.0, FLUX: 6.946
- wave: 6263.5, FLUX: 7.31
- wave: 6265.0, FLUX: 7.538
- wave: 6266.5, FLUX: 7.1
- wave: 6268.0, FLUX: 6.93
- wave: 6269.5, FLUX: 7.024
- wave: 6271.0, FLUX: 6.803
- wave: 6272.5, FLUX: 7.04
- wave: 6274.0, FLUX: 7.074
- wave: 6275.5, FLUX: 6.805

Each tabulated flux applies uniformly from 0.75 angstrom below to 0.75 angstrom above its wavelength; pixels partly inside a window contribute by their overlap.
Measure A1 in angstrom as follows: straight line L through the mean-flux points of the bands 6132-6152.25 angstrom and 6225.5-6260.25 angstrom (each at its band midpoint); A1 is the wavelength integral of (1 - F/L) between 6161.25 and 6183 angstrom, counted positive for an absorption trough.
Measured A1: 1.7 angstrom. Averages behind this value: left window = 7.93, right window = 6.97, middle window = 7.06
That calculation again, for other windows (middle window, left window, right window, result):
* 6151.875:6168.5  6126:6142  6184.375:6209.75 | 1.49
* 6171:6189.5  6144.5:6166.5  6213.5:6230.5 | -0.16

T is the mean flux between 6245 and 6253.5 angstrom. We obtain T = 6.76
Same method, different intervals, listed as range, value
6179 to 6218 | 7.41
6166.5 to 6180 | 7.1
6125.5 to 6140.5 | 7.72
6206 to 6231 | 7.21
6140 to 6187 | 7.33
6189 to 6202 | 7.47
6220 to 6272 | 7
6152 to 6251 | 7.18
